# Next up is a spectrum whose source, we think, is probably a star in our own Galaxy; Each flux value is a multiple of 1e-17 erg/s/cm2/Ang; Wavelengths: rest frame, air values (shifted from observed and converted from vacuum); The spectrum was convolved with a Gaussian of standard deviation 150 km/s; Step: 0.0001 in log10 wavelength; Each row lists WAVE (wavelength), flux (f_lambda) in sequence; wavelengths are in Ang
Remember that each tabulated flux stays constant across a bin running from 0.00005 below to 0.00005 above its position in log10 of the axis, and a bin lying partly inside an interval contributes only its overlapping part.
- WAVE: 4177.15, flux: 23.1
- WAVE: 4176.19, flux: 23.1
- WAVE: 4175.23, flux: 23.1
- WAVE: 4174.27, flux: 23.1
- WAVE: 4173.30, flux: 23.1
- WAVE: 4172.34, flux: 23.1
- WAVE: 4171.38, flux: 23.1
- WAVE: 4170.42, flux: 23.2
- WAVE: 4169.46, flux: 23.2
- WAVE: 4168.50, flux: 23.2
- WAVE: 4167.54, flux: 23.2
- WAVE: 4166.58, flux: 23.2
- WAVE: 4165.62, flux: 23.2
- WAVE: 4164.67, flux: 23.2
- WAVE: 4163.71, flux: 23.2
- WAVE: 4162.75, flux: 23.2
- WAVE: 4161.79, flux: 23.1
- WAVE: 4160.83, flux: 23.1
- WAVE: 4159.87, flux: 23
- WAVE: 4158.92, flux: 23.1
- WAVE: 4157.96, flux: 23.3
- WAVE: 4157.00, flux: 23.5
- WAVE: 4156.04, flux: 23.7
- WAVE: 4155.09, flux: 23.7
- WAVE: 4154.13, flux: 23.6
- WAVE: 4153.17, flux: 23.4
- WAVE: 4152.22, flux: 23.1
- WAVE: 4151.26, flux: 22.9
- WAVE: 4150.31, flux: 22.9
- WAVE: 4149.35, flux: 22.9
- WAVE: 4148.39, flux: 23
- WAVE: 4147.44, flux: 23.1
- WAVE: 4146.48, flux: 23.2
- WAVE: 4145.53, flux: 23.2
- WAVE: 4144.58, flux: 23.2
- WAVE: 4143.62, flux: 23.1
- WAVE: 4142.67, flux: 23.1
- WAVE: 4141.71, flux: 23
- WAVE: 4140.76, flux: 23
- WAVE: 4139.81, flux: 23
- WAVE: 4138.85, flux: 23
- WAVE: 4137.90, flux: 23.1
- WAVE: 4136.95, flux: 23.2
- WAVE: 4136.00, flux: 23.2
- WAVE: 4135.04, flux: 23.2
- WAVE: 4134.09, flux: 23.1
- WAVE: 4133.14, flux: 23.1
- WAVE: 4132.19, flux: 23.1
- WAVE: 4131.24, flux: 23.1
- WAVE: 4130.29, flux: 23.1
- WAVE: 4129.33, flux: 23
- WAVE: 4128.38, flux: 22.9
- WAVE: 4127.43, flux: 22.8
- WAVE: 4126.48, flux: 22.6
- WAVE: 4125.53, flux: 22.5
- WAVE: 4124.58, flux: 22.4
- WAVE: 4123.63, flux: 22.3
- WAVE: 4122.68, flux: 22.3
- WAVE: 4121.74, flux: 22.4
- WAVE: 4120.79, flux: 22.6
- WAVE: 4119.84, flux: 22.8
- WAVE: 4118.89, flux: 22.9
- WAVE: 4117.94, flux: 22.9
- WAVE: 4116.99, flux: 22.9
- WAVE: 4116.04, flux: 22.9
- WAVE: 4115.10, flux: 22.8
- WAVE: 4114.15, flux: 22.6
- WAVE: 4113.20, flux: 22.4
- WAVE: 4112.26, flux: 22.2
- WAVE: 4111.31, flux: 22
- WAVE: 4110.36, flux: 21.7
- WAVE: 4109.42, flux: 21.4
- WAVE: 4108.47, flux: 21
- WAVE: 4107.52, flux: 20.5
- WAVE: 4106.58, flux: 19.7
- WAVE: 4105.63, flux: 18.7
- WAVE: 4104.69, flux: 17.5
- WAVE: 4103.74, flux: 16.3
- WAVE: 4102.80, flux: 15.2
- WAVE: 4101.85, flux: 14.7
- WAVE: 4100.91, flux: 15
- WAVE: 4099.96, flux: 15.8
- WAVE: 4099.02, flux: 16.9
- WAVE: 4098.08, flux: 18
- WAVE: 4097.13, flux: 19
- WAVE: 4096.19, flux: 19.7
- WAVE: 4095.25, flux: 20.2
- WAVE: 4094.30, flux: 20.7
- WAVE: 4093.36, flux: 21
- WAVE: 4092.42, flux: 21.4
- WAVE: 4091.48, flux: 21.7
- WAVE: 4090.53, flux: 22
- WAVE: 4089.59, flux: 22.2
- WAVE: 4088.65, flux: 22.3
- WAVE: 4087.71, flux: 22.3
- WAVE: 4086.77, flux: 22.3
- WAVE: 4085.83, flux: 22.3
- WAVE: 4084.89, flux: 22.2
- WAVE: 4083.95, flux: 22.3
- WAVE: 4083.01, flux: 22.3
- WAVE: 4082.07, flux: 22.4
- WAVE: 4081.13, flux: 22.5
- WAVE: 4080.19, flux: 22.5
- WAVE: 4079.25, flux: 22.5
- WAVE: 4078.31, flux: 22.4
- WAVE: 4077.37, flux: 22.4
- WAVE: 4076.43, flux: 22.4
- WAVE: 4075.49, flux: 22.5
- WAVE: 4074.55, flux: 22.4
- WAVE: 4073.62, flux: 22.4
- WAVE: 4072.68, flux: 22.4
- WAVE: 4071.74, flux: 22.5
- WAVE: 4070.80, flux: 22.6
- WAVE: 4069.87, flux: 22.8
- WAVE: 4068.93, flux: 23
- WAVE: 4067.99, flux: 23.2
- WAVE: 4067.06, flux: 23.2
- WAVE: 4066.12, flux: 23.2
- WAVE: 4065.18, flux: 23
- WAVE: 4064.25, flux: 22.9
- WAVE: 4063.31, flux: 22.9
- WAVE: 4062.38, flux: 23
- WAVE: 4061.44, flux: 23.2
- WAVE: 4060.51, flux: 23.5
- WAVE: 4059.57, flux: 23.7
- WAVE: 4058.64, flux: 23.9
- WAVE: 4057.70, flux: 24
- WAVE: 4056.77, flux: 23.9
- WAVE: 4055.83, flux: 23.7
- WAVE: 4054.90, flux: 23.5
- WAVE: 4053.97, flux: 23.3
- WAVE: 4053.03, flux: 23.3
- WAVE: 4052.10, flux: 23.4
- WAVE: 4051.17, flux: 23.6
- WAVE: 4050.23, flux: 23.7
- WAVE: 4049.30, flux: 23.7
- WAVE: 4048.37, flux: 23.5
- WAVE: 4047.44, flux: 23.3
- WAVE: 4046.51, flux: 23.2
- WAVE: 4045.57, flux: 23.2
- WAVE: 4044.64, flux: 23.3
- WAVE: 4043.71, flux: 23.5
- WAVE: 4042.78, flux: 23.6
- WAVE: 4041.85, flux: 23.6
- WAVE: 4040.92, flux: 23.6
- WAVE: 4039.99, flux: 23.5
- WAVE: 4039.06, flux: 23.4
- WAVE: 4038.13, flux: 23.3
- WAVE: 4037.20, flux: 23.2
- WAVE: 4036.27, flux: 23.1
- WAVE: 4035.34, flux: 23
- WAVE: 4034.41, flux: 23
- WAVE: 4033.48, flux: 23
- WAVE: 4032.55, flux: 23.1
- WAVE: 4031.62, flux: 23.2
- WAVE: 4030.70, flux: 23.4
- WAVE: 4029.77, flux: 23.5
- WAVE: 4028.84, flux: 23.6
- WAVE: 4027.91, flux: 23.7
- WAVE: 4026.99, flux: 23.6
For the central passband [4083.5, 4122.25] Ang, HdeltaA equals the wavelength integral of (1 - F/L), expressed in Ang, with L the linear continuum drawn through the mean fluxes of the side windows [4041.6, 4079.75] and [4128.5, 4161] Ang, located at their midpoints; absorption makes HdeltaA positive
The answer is 4.2 Ang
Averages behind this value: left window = 23.1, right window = 23.2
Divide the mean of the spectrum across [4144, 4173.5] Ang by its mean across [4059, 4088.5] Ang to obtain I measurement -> 1.0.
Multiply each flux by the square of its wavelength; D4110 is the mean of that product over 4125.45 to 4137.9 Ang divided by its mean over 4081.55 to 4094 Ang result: 1.07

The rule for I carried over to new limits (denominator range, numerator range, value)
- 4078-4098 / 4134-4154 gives 1.07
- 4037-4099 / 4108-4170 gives 1.01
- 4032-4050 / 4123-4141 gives 0.98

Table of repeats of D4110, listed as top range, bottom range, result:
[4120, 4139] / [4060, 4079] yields 1.03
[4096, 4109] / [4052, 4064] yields 0.77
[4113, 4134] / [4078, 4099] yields 1.08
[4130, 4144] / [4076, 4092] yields 1.06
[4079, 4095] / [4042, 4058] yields 0.95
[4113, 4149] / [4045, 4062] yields 1.01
